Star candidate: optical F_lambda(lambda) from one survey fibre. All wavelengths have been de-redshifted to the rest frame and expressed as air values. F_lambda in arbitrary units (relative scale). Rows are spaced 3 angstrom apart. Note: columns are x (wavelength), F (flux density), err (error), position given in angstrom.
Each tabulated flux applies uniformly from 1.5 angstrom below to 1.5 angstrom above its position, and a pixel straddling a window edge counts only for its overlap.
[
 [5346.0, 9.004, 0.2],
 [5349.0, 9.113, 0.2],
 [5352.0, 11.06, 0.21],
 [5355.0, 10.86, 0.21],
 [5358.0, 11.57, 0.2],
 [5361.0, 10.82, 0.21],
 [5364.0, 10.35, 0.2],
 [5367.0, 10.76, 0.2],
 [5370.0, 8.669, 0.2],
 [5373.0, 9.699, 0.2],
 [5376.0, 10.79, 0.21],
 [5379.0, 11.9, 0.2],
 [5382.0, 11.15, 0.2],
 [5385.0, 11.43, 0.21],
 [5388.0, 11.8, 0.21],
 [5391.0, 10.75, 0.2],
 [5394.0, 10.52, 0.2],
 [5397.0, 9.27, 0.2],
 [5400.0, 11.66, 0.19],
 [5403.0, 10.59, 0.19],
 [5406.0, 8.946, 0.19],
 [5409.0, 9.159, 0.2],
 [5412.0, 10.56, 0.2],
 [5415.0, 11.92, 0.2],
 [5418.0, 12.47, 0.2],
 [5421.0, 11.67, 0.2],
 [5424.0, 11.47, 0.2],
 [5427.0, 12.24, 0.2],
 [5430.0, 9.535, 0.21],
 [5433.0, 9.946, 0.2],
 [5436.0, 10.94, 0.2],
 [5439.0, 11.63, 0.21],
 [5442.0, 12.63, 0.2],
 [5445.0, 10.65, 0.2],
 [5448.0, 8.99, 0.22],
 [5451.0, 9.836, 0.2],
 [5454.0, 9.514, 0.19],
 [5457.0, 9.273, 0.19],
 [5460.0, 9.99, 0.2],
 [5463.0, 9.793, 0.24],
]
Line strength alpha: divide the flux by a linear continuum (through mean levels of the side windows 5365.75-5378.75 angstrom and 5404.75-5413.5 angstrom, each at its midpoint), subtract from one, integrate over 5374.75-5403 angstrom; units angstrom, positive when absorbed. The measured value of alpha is -3.2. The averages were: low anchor 10.1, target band 11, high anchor 9.57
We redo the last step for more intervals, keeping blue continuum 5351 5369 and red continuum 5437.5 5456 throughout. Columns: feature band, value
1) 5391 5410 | 1.03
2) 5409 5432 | -1.35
